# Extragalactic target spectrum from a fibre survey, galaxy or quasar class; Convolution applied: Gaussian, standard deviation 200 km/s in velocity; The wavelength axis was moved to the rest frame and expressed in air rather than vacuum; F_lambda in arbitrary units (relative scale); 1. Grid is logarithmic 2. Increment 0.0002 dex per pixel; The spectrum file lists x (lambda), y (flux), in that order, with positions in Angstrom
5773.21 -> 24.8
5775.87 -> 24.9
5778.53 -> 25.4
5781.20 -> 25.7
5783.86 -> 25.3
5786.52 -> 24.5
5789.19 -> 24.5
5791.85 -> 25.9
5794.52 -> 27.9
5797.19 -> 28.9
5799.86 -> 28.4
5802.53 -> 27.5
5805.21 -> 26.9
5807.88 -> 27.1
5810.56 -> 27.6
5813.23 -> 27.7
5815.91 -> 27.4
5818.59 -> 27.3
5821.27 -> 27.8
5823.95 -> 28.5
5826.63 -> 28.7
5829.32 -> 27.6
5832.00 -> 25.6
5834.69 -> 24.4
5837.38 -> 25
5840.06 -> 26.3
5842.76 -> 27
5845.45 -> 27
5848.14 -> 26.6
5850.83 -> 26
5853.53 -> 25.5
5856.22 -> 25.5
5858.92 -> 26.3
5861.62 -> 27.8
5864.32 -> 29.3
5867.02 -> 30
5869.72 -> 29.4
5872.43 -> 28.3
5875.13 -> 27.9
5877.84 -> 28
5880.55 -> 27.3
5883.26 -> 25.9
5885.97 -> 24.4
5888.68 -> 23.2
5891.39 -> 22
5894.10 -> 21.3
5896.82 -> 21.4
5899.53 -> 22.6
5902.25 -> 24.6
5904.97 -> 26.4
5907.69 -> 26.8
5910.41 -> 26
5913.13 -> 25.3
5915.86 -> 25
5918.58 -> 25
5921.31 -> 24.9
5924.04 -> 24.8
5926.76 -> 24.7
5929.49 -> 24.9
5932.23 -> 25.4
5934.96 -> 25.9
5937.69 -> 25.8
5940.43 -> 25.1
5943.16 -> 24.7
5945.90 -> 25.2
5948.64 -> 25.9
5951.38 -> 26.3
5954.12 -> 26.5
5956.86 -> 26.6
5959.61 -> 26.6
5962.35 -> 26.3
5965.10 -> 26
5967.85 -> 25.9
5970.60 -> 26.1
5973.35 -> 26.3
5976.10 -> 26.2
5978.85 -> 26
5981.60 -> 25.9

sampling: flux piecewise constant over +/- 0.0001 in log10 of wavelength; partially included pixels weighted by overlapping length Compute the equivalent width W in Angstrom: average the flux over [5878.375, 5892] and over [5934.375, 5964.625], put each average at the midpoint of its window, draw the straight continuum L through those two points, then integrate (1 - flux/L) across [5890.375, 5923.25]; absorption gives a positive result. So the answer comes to 1.2 Angstrom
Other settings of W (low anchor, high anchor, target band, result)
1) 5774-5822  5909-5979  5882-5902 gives 2.3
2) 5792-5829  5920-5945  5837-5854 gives 0.4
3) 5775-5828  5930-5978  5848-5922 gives 1.6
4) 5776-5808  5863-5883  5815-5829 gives -0.4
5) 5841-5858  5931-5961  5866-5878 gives -1.2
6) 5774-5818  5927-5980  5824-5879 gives -1.7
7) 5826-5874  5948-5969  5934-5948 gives 0.6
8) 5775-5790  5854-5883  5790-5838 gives -2.2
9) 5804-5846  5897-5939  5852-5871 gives -1.0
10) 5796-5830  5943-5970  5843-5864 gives 0.6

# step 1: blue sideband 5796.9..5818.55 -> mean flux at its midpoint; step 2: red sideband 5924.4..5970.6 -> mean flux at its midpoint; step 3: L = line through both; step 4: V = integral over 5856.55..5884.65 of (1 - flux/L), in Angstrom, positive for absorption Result -1.2 Angstrom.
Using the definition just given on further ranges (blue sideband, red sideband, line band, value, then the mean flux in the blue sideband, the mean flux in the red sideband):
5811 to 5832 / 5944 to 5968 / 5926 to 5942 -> 0.6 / 27.7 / 26.1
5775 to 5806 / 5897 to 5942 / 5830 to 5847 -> -0.1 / 26.3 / 25.1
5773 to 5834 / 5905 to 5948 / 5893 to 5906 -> 1.2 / 26.8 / 25.3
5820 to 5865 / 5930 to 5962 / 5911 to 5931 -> 0.8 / 26.7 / 25.8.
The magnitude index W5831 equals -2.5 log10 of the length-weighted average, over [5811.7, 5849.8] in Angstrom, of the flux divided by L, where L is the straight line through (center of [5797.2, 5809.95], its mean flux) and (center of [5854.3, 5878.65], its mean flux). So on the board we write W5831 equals 0.03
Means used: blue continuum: 27.6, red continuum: 28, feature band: 26.9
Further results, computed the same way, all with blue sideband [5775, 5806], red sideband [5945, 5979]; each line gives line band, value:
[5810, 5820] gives -0.05 mag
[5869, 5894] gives 0.01 mag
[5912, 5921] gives 0.05 mag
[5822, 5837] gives -0.02 mag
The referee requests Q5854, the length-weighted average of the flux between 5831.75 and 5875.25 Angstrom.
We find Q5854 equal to 26.9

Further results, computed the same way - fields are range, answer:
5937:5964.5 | 25.9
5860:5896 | 26.4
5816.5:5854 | 26.7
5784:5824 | 27.1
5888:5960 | 24.9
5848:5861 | 26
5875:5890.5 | 25.8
